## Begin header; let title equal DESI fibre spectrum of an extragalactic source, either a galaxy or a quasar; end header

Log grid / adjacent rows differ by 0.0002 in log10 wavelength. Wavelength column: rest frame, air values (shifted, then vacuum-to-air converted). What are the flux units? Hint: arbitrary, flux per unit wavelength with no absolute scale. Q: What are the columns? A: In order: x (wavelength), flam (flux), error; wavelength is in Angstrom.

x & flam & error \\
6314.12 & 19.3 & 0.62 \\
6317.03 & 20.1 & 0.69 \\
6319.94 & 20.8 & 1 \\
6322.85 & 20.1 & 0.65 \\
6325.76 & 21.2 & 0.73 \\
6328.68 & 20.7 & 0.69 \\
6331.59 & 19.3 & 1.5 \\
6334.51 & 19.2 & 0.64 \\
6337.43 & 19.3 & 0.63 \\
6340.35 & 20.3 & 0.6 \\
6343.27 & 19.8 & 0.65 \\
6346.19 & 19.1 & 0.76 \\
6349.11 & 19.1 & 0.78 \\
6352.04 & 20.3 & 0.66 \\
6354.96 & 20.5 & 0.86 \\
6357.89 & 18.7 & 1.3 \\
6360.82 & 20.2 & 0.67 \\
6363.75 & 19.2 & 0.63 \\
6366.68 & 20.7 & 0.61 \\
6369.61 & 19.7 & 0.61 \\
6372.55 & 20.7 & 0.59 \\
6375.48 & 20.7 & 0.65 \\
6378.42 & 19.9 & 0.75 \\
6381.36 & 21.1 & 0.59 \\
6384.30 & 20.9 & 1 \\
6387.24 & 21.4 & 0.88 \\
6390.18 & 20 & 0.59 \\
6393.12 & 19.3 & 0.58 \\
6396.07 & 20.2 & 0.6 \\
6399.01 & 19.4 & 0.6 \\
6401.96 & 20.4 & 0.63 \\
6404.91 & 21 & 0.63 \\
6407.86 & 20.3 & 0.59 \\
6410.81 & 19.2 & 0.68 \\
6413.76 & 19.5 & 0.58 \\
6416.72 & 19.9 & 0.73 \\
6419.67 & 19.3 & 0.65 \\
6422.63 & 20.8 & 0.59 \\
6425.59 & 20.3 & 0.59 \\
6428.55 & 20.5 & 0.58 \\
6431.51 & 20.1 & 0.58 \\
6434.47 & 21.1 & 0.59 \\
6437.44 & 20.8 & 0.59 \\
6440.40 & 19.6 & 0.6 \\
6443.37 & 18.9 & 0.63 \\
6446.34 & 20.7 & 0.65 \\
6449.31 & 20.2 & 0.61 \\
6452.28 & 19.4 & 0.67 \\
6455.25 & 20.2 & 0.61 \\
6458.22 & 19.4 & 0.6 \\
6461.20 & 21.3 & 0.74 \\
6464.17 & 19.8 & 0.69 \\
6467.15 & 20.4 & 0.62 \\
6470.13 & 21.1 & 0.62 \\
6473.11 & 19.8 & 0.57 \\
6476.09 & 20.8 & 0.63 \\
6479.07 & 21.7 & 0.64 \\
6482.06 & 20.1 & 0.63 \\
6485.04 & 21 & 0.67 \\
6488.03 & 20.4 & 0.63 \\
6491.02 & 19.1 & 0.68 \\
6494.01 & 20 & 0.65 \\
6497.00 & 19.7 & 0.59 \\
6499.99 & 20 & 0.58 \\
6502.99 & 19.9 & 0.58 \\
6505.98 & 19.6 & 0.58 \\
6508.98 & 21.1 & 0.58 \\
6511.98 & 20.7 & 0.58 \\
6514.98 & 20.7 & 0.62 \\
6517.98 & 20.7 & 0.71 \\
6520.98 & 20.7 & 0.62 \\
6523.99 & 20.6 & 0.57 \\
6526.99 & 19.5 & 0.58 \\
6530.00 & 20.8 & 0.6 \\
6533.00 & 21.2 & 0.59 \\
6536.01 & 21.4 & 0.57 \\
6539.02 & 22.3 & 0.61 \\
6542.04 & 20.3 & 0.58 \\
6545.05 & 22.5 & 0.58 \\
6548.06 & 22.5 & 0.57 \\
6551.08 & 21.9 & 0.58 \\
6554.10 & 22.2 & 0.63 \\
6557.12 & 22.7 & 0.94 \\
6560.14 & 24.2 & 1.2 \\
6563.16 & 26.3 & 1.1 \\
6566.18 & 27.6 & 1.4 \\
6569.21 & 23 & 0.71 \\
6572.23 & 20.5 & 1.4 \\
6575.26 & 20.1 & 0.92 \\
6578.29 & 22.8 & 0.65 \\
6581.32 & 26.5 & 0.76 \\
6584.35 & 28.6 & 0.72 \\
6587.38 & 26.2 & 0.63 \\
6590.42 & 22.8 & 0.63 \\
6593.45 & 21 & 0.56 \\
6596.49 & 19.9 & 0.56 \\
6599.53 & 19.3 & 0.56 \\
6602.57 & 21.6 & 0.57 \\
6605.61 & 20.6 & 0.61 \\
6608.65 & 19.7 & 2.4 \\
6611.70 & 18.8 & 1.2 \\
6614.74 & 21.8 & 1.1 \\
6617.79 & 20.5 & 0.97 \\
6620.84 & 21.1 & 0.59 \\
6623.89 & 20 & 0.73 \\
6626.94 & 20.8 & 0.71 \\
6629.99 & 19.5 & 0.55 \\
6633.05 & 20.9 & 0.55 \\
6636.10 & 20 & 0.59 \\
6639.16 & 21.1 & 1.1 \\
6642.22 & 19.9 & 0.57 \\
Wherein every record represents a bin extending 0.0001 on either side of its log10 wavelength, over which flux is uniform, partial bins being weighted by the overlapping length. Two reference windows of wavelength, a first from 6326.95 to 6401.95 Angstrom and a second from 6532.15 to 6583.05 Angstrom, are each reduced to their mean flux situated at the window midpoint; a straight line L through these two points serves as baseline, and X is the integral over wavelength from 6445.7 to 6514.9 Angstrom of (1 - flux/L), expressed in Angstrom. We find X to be 4.57 Angstrom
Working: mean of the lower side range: 20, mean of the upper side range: 22.9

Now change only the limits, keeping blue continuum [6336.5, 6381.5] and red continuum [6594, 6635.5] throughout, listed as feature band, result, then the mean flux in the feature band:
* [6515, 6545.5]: -1.09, 20.9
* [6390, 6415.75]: 0.11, 19.9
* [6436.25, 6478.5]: -0.23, 20.2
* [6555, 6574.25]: -3.44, 23.9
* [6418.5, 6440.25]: -0.36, 20.4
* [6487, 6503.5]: 0.26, 19.8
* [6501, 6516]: -0.15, 20.4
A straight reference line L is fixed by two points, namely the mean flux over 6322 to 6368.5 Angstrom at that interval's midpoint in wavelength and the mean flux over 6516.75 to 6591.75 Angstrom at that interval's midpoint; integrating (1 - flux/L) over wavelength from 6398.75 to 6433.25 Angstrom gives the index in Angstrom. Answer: 1.2 Angstrom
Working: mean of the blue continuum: 19.9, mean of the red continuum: 22.7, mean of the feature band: 20.1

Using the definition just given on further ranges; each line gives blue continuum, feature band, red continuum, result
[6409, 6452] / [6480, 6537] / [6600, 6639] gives -0.50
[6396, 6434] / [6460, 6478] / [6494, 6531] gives -0.30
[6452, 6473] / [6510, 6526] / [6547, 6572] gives 1.11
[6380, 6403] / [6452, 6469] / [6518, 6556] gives 0.53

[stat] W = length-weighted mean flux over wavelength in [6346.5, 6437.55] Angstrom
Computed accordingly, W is 20.1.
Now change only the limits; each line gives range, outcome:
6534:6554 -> 21.8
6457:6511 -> 20.3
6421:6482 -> 20.3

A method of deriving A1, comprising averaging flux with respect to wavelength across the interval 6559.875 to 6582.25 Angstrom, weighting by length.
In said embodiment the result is 23.8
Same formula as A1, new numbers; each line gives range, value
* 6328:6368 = 19.7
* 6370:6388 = 20.7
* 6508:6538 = 20.8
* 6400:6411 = 20.3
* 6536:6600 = 23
